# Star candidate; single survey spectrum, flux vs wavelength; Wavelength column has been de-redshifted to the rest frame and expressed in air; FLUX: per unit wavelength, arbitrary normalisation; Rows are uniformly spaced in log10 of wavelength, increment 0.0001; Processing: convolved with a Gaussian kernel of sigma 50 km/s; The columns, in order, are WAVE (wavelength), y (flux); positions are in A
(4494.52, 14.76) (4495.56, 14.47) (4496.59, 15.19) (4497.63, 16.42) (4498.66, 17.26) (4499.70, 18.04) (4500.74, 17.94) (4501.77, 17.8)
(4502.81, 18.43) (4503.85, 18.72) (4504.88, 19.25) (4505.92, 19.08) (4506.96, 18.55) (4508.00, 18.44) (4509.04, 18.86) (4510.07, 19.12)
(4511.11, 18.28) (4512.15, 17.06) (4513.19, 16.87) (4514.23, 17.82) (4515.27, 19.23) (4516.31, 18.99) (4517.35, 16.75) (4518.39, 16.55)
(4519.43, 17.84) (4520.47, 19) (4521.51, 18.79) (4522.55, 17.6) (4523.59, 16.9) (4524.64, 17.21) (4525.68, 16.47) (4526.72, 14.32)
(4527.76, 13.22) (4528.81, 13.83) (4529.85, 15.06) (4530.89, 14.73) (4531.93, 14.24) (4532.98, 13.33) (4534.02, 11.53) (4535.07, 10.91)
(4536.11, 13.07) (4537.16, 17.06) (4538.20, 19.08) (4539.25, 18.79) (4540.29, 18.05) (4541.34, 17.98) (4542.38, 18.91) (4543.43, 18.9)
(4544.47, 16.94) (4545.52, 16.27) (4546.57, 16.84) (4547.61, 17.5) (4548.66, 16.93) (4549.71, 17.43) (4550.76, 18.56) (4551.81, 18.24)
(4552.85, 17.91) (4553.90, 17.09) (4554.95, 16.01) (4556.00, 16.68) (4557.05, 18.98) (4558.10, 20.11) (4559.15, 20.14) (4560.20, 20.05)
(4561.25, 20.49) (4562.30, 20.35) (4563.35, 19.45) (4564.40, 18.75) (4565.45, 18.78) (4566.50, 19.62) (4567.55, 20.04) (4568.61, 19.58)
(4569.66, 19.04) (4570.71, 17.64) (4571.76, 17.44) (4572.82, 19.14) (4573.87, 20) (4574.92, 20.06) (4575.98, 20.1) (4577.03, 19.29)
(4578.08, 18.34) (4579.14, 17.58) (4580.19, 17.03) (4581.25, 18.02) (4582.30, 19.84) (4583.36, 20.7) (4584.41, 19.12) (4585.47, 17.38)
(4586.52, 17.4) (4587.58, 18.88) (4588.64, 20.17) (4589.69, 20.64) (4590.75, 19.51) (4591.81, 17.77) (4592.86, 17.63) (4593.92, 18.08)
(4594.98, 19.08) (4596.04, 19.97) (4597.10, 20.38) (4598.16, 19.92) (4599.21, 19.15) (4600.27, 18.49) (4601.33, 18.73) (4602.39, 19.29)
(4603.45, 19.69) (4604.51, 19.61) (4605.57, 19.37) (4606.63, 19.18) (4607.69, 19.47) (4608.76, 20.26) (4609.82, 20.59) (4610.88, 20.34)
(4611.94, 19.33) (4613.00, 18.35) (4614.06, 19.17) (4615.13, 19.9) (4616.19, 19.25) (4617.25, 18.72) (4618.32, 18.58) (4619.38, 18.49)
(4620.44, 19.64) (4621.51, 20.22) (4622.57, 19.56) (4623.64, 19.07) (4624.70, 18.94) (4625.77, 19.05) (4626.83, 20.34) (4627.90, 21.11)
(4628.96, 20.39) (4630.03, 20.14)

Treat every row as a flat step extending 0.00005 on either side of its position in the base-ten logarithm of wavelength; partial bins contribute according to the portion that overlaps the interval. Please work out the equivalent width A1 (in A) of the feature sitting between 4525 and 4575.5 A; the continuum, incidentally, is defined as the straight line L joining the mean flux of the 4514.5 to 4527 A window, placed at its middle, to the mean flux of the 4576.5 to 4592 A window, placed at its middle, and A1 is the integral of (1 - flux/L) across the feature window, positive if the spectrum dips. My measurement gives 2.0 A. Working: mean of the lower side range 17.5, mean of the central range 17.4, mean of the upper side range 18.8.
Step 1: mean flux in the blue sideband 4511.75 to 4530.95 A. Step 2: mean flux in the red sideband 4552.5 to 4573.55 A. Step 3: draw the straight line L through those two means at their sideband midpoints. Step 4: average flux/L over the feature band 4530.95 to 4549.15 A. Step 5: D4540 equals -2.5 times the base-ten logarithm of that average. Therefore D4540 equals 0.10 mag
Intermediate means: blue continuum 16.8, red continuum 18.9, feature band 16.2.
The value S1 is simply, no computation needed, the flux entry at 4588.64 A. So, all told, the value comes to 20.17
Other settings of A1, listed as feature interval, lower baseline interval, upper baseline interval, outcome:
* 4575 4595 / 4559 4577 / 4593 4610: 0.6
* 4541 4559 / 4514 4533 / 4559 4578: 0.4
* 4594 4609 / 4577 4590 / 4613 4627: -0.3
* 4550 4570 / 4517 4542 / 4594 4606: -1.7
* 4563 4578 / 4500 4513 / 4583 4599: -0.2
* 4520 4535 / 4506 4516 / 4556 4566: 2.7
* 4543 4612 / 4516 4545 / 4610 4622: -3.6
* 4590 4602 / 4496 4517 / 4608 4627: 0.1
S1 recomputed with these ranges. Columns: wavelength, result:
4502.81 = 18.43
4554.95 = 16.01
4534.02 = 11.53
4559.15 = 20.14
